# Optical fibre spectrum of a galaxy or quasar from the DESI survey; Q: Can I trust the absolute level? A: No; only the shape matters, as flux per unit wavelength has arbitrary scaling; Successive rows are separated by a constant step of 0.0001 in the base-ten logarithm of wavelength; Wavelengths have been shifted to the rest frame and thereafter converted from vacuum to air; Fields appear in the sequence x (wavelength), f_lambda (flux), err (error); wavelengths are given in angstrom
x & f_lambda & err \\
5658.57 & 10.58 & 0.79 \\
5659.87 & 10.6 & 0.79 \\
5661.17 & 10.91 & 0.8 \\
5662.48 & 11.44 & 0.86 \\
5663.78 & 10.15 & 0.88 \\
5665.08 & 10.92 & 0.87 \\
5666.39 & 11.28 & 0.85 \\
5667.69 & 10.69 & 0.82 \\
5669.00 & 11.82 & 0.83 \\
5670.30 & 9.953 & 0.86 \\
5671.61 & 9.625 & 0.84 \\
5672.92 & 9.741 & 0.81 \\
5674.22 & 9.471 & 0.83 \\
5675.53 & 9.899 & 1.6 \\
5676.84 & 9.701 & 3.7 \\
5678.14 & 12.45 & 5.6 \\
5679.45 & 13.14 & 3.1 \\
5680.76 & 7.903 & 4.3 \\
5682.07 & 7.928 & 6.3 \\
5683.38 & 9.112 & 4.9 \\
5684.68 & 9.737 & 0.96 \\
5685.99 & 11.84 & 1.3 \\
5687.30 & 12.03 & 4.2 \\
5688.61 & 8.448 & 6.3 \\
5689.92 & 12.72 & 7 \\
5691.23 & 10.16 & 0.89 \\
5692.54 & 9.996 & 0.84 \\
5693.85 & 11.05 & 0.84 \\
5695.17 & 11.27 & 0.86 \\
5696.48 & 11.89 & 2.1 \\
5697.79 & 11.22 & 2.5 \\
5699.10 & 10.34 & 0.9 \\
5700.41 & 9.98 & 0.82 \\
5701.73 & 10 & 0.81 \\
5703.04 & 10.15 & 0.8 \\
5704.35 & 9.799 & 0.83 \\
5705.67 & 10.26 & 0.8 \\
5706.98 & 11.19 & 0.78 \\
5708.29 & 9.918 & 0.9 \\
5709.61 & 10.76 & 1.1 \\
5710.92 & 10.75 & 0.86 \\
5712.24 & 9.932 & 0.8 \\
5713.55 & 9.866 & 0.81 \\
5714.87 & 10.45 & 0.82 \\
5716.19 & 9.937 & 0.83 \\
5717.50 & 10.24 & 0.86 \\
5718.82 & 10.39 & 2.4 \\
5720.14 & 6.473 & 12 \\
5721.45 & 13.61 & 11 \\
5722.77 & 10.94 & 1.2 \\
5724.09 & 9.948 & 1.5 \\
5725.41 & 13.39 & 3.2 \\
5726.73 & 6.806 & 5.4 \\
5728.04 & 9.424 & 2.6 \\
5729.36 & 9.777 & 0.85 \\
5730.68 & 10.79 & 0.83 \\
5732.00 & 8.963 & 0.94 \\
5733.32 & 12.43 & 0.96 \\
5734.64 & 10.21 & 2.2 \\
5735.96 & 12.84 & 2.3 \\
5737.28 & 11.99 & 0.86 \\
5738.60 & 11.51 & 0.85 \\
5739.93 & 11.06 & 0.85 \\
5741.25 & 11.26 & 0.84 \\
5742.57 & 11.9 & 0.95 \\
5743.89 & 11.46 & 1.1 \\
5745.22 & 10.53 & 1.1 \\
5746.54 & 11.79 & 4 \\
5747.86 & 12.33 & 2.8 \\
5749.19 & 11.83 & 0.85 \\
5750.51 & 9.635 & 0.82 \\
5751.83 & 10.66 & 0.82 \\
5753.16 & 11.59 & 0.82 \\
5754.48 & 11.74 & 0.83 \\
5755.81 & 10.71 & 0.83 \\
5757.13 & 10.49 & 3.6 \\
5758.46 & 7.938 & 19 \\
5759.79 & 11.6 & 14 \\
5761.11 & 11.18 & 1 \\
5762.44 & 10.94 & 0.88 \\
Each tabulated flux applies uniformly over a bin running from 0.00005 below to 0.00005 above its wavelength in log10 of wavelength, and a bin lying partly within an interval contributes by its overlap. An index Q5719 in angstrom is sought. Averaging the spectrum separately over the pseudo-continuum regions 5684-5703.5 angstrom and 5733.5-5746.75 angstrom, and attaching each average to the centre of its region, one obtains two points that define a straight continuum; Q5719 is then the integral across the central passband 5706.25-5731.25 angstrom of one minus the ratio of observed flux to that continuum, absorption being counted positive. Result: 2.0 angstrom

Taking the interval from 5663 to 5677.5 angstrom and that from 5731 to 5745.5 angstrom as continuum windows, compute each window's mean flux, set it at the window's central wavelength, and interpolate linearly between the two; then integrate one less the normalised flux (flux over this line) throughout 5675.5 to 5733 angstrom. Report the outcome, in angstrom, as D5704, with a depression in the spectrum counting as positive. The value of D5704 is 2.37 angstrom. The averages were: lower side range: 10.3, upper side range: 11.3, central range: 10.3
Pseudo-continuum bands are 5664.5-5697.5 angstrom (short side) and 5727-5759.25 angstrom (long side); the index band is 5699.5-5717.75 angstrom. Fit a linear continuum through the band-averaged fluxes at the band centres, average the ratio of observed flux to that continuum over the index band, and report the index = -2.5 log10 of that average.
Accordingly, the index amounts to 0.05 mag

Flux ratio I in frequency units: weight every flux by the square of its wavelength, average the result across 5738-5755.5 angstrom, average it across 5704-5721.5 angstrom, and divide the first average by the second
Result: 1.13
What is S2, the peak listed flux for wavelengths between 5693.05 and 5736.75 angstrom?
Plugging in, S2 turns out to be 13.61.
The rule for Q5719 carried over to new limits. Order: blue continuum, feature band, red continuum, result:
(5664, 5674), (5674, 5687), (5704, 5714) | 0.3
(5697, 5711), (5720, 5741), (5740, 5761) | 0.0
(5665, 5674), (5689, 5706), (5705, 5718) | -0.4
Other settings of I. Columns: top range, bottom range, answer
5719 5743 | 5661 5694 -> 1.05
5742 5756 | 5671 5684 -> 1.17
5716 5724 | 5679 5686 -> 1.07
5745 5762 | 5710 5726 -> 1.06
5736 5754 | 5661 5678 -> 1.12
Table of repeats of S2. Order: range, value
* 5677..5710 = 13.14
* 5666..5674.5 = 11.82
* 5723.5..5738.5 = 13.39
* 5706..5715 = 11.19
